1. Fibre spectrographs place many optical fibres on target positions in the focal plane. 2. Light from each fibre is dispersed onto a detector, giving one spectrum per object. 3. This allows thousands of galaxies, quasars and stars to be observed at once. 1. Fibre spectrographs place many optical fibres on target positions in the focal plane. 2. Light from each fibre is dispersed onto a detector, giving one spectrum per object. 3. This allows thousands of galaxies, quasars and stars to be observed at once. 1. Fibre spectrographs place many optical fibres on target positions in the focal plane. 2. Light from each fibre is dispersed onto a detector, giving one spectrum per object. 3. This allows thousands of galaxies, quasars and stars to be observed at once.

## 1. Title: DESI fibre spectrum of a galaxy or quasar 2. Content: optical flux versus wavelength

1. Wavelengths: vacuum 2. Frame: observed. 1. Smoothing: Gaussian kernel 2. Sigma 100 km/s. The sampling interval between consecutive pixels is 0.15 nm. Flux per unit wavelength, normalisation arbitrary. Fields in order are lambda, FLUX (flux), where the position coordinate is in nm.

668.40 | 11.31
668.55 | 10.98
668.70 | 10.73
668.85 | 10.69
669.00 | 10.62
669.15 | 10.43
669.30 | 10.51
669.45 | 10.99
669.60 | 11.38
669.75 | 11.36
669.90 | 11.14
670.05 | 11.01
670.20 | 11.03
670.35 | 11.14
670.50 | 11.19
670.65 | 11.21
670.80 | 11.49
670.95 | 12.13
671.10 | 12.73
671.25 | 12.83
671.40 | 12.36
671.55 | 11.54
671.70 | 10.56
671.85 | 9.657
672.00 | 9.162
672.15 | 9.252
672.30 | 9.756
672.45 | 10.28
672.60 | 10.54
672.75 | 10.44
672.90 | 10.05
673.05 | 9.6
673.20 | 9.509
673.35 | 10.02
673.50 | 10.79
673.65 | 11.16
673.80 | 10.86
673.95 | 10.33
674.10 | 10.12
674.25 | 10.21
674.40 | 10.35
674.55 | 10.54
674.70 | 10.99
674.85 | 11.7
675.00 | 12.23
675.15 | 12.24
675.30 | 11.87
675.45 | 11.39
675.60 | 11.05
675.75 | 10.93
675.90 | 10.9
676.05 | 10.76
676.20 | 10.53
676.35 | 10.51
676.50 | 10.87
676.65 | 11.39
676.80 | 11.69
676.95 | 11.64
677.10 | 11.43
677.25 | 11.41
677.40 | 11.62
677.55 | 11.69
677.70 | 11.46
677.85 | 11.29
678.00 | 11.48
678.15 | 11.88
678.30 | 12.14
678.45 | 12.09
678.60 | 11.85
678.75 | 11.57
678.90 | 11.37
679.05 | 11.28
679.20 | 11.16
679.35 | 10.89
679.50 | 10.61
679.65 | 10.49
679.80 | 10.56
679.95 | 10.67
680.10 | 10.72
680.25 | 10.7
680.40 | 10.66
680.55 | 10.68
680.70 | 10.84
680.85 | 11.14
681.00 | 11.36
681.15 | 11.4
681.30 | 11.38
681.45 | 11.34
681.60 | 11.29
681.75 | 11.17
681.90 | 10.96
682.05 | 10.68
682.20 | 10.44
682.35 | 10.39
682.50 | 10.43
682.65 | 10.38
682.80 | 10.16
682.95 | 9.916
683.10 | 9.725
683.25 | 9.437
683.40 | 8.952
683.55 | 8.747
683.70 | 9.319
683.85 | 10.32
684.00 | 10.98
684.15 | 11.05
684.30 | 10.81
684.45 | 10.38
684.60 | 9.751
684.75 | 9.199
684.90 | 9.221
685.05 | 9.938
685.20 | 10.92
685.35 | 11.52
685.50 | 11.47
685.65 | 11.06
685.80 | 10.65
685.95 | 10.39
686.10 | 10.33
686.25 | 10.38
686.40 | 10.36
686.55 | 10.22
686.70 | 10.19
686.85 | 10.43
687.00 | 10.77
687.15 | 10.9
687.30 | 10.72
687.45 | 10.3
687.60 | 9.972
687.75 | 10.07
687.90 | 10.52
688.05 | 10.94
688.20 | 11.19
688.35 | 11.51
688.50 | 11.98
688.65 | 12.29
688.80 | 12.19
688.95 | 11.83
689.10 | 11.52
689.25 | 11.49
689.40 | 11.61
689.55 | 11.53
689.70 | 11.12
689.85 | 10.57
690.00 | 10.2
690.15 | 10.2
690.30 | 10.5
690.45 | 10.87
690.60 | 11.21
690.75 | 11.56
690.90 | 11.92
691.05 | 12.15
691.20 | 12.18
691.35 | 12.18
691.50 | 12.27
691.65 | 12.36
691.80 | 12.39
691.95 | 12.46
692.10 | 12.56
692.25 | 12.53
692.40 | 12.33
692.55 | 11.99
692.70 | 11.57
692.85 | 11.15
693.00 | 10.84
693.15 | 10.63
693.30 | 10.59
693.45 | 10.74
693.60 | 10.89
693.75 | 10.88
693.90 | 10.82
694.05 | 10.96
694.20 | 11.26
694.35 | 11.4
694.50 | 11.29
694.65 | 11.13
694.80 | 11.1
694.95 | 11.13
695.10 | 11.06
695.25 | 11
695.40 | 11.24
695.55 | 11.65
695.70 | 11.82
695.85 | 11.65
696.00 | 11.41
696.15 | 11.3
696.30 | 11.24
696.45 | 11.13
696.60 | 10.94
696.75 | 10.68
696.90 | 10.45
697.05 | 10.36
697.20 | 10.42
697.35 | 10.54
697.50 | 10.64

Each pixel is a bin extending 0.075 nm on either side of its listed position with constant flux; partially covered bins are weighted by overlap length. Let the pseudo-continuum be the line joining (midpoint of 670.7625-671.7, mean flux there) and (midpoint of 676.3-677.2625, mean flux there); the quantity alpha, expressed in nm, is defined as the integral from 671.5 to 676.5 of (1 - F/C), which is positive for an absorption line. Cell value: 0.459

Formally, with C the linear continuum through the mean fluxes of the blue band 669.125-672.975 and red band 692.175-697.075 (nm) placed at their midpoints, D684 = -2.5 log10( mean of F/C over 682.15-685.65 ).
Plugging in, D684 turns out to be 0.09 mag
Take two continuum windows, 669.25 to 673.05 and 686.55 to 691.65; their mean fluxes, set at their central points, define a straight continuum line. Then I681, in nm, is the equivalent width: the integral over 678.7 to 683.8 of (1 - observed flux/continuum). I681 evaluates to 0.21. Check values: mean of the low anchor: 10.9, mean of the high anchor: 11.2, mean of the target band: 10.6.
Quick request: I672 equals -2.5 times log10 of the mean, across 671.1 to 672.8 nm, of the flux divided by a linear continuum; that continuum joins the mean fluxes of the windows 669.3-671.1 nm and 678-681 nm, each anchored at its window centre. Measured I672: 0.06 mag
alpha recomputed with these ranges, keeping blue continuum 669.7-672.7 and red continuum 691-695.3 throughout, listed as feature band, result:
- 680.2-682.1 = 0.03 nm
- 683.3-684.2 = 0.12 nm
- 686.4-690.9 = 0.17 nm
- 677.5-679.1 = -0.07 nm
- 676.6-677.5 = -0.03 nm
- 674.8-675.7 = -0.05 nm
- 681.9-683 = 0.09 nm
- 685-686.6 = 0.09 nm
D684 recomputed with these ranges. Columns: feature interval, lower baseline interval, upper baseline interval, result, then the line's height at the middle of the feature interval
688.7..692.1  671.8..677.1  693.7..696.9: -0.05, 11.1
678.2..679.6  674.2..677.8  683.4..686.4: -0.05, 10.9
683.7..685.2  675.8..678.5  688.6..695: 0.12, 11.4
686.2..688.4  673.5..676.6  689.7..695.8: 0.07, 11.3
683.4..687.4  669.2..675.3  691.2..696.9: 0.08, 11.2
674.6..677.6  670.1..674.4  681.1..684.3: -0.07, 10.6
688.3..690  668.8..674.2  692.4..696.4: -0.04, 11.1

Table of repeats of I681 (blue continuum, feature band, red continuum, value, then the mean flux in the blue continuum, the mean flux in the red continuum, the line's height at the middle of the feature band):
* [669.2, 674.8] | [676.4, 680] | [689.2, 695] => -0.129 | 10.8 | 11.4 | 11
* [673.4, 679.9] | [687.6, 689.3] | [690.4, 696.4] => 0.008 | 11.2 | 11.5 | 11.4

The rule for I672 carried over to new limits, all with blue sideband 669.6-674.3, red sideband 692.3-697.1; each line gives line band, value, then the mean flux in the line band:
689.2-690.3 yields 0.02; 10.9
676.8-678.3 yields -0.07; 11.6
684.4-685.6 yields 0.07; 10.3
